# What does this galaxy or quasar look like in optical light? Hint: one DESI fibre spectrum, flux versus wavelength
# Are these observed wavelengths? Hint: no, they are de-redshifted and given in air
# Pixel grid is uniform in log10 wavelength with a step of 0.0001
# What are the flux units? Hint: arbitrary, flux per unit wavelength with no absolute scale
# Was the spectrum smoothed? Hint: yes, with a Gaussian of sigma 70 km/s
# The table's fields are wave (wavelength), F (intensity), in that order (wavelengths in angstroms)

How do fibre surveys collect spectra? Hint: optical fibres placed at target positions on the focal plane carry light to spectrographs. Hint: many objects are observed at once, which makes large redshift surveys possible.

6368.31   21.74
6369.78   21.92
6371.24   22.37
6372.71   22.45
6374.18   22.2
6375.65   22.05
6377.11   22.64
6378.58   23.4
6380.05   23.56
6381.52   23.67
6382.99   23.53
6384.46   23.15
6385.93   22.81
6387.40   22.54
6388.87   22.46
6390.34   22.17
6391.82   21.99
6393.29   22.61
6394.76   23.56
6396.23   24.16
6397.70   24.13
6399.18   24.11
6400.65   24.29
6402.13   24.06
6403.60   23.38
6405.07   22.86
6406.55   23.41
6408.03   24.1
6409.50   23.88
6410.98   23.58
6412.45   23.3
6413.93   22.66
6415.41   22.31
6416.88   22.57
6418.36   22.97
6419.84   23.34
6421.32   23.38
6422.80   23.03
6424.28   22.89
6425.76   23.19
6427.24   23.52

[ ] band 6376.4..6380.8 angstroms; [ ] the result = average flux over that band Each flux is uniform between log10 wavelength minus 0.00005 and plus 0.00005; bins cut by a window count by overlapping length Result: 23.2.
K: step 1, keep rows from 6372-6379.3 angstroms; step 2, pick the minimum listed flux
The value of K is 22.05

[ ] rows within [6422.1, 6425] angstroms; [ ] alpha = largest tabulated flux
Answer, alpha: 23.03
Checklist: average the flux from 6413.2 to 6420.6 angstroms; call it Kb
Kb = 22.8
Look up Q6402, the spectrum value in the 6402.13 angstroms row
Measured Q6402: 24.06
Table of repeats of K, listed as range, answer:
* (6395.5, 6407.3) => 22.86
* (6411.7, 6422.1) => 22.31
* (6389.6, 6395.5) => 21.99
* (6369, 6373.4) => 21.92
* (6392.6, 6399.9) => 22.61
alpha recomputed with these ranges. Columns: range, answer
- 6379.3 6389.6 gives 23.67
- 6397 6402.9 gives 24.29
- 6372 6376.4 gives 22.45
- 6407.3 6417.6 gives 24.1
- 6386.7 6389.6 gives 22.54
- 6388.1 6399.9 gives 24.16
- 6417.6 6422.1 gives 23.38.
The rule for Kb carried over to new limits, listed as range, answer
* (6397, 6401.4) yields 24.1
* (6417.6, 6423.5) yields 23.2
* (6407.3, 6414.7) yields 23.5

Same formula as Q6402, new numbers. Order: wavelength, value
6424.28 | 22.89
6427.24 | 23.52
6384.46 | 23.15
